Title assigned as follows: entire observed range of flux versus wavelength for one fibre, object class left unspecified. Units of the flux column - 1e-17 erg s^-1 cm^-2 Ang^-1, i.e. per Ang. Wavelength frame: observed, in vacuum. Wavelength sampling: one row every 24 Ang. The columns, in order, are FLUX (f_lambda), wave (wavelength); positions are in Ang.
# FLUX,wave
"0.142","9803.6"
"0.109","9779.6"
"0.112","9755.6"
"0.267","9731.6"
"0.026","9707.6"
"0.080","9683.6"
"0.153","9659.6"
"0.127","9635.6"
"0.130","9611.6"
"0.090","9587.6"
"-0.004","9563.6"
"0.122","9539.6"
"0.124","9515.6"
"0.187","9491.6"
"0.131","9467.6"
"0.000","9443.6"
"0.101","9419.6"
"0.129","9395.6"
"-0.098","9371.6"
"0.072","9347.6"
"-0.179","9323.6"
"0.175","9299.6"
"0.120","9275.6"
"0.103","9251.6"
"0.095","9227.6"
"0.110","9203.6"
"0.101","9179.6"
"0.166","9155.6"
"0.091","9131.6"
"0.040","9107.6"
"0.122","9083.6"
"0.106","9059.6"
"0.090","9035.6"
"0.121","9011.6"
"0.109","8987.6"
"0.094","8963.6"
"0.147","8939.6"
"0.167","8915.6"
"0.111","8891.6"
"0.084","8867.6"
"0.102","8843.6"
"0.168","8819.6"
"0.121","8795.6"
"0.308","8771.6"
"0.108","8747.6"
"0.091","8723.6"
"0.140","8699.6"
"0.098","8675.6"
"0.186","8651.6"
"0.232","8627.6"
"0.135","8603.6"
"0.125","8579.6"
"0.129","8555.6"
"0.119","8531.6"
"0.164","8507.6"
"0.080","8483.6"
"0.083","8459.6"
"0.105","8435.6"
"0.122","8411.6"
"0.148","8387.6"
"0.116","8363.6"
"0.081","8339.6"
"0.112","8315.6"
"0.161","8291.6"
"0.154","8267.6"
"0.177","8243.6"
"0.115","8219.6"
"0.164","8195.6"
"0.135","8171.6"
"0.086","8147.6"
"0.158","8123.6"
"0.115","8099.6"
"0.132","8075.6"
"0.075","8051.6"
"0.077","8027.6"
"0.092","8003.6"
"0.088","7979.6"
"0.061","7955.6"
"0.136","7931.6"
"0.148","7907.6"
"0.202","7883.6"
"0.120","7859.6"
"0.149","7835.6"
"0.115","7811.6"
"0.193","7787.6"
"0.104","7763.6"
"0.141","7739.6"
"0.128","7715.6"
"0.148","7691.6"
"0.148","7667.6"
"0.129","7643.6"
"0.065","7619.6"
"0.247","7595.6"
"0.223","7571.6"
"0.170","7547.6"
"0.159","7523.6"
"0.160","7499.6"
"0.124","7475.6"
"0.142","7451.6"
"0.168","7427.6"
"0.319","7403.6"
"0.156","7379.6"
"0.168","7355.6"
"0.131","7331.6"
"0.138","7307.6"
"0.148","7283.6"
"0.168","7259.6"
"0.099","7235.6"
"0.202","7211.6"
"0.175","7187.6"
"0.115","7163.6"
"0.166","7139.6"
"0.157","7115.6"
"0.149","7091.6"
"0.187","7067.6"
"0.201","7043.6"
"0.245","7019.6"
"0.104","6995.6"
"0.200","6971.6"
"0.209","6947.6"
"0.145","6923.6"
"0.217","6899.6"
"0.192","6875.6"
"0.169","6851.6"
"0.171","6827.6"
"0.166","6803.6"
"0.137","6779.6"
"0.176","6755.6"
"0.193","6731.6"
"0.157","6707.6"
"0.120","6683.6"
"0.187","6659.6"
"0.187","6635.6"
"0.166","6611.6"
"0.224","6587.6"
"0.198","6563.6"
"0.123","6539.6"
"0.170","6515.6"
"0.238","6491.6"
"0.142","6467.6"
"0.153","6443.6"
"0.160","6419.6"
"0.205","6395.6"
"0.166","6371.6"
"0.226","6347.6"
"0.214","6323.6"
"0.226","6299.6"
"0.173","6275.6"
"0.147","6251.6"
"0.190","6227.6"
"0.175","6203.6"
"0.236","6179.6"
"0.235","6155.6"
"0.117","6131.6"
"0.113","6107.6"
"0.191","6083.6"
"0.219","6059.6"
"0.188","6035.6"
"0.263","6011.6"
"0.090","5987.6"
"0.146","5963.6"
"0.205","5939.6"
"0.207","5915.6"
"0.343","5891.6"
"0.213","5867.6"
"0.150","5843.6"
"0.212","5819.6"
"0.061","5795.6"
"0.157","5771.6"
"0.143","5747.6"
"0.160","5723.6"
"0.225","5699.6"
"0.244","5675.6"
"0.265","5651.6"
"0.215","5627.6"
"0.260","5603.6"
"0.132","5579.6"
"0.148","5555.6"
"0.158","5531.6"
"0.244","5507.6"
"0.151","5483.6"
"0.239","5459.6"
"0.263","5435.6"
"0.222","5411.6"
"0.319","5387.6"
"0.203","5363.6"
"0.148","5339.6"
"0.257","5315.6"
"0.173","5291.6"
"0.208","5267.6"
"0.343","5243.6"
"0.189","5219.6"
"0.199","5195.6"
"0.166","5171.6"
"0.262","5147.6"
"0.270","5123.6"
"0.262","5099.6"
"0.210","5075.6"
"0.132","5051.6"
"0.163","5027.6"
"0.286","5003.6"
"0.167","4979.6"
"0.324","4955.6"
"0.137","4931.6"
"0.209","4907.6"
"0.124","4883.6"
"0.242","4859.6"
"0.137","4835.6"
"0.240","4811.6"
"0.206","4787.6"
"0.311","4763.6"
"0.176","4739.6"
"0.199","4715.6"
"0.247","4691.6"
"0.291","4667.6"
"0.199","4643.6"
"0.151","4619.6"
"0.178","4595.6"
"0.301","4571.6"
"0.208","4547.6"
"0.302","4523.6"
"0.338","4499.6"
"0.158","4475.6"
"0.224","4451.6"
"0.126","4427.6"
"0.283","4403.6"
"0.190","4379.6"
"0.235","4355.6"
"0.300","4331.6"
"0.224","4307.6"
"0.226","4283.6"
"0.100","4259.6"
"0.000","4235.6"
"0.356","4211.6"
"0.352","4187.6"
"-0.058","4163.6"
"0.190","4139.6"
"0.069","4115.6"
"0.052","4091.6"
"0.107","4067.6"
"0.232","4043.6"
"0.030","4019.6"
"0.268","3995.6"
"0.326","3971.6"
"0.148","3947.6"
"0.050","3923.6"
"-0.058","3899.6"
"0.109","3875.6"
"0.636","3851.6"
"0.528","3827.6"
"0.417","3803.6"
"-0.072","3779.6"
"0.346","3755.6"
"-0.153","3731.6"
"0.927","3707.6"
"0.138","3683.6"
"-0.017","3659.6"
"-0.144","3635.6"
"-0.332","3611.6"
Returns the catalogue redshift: 0.127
